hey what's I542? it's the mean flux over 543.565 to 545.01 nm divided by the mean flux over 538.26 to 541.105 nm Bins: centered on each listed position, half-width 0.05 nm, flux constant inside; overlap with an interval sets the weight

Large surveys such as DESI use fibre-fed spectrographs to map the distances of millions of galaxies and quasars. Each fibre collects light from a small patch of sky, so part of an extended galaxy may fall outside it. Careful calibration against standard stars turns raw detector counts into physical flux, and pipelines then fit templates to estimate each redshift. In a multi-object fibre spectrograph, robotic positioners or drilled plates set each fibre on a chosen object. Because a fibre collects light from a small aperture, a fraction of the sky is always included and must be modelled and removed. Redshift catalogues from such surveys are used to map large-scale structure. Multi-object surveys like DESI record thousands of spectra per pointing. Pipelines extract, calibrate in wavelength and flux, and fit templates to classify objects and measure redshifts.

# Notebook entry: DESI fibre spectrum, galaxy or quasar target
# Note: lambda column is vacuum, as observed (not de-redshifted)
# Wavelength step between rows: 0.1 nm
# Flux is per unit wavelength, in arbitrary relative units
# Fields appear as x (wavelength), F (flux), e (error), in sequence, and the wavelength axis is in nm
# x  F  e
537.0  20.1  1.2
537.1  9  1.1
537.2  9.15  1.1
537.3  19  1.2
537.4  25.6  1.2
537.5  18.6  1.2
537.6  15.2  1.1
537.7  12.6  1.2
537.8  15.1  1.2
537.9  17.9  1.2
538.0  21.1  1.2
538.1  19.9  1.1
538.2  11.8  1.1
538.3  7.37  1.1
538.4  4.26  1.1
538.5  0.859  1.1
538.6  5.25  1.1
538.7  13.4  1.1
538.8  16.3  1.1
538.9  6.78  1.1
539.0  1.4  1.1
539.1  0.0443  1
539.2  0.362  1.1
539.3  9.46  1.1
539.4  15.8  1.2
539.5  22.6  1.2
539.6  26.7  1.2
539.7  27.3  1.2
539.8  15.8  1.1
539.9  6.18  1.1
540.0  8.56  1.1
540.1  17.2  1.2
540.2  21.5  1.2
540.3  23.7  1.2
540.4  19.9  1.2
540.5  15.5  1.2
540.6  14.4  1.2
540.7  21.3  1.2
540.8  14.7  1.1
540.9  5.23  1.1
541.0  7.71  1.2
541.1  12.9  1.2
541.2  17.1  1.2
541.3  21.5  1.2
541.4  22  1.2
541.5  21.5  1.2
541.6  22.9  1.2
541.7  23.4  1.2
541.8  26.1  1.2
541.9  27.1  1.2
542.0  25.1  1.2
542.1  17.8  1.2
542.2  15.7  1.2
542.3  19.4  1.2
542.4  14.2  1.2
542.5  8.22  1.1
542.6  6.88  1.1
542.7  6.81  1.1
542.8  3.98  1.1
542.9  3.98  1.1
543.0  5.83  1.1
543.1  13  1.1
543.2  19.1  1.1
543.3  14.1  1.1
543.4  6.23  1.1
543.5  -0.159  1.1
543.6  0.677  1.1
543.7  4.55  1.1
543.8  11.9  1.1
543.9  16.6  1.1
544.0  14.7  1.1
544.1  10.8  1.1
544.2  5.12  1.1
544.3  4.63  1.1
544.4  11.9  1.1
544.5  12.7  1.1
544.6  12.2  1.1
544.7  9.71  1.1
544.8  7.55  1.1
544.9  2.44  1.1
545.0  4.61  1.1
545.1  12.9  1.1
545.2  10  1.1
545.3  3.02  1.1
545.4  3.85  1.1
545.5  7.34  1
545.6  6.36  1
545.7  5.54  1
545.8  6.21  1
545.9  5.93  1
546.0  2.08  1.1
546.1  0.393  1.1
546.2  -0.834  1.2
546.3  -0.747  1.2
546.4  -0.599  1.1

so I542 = 0.71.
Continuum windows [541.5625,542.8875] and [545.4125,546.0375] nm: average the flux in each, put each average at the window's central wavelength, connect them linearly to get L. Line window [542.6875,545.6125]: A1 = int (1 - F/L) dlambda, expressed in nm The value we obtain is 0.49 nm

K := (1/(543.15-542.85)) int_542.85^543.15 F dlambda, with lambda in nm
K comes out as 7.6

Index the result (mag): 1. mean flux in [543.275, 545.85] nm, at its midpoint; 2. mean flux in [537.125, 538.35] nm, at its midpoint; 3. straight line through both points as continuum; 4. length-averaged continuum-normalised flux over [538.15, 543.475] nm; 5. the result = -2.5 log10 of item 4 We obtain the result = -0.16 mag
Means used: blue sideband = 16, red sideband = 7.84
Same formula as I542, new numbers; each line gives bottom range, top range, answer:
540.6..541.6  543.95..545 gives 0.55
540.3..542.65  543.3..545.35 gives 0.47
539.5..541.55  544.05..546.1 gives 0.41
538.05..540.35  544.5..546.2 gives 0.51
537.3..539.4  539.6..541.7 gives 1.50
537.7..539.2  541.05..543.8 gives 1.42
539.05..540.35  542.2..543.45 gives 0.69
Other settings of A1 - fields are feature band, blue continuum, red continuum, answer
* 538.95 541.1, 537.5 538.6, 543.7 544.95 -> -0.442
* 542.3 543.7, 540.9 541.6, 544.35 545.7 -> 0.504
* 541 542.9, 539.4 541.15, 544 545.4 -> -0.438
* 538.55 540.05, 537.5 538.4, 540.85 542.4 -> 0.424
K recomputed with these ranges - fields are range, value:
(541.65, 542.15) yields 23.9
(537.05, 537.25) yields 9.08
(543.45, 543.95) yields 6.71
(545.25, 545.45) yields 3.43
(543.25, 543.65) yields 5.21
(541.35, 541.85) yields 23.2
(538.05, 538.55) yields 8.84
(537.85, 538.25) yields 17.7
